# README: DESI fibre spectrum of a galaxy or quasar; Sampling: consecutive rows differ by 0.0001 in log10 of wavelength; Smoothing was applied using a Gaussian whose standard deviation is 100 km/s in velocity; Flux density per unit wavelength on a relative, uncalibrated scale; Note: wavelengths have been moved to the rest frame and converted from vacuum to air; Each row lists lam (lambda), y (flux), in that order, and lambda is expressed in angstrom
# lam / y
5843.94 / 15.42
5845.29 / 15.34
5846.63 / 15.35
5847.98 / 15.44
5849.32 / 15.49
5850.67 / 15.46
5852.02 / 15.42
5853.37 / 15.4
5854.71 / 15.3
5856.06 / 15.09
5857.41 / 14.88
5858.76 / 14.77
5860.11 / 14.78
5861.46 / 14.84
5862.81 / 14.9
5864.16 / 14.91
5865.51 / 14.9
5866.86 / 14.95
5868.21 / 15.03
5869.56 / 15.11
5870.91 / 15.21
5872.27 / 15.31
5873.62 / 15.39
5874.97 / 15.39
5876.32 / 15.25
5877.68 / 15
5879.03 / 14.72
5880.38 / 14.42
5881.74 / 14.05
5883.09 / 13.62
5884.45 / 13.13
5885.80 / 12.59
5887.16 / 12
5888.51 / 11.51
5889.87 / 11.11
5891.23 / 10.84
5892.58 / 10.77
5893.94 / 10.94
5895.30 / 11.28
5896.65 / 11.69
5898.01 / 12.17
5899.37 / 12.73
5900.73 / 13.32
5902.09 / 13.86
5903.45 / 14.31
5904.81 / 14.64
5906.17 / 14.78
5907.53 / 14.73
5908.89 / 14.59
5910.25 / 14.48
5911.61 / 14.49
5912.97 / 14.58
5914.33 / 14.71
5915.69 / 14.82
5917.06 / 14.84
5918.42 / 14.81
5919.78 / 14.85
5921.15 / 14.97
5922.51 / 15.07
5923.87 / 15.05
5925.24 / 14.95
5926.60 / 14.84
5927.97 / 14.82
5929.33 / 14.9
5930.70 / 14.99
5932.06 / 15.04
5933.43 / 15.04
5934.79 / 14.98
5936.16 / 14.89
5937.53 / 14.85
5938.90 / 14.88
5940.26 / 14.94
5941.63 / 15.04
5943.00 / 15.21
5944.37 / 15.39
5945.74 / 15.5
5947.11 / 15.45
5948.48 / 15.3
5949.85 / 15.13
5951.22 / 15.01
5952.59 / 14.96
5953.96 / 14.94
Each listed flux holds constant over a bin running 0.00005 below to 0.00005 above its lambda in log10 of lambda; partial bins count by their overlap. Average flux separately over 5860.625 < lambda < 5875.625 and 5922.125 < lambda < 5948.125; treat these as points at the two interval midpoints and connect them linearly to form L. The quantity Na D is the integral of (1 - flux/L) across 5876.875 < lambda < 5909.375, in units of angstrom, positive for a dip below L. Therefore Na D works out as 4.4 angstrom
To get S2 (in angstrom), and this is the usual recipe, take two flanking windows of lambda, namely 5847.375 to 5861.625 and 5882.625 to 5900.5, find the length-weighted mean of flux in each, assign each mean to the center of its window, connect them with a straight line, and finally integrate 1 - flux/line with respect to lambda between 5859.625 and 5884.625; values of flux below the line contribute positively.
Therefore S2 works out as -2.2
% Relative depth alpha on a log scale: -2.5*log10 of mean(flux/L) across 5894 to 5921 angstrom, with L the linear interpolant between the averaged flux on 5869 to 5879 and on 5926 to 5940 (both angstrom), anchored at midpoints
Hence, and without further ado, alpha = 0.08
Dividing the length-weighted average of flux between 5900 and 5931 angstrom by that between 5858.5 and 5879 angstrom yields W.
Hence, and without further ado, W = 0.97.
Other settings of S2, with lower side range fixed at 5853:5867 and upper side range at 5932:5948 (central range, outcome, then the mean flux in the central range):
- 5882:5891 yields 1.6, 12.3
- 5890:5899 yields 2.2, 11.3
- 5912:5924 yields 0.2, 14.8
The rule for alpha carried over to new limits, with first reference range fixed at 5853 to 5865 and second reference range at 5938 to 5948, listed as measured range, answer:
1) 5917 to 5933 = 0.02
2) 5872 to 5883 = 0.01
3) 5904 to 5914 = 0.04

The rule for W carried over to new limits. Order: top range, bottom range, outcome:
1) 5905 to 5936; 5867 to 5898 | 1.11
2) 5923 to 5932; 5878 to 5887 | 1.09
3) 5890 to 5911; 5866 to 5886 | 0.88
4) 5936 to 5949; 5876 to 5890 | 1.13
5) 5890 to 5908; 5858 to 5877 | 0.84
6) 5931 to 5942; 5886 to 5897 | 1.32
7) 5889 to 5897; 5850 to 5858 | 0.73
